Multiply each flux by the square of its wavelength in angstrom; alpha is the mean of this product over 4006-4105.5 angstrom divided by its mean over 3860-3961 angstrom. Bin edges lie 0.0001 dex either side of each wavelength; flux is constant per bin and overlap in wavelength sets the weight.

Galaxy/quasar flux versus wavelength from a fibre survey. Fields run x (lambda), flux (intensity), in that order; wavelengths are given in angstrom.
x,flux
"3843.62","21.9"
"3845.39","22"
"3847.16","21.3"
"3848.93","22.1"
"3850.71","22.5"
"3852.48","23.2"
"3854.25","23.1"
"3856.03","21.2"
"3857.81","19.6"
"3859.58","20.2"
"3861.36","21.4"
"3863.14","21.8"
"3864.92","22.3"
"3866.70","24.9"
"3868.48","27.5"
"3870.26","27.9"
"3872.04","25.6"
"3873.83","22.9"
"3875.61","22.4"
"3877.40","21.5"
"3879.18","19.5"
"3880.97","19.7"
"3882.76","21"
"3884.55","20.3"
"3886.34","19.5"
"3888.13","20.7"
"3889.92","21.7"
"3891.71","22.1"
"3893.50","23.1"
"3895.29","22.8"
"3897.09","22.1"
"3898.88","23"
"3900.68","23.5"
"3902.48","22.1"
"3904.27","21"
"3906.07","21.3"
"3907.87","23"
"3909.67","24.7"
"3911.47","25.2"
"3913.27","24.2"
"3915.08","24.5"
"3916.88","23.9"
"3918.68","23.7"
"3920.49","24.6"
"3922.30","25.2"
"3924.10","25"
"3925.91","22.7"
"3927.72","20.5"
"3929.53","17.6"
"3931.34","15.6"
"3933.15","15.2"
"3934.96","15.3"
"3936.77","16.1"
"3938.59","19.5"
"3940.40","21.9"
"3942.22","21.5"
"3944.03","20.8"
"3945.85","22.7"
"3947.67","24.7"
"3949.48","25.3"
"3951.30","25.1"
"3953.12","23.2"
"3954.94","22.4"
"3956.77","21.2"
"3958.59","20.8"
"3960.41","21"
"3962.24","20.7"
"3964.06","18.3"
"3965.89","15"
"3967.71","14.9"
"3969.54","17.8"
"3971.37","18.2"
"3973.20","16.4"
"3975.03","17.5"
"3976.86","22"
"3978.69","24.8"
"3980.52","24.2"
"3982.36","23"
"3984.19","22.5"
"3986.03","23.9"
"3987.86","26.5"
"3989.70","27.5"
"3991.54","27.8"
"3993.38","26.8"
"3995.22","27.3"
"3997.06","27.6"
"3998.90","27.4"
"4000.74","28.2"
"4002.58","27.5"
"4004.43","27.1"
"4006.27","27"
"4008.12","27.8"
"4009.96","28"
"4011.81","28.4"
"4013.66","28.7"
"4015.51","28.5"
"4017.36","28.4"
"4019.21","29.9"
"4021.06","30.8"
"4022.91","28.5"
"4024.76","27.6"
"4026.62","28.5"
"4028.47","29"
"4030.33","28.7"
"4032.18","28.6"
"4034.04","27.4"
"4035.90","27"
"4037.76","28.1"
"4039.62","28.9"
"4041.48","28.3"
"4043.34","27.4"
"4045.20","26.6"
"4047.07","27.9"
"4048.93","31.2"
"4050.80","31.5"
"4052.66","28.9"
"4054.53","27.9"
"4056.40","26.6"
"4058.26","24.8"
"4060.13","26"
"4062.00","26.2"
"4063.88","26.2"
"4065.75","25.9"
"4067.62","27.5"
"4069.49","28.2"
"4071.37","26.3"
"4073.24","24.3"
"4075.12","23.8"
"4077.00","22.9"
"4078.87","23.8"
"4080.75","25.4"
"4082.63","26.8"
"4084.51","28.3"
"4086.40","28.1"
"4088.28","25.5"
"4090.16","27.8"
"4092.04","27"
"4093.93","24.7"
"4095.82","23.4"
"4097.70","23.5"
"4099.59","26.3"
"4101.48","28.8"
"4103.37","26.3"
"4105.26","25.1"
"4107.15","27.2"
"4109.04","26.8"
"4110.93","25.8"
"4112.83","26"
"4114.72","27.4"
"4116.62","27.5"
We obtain 1.32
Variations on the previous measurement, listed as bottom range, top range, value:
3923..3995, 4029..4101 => 1.33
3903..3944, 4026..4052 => 1.41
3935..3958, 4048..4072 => 1.34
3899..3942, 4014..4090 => 1.36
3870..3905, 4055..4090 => 1.30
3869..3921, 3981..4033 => 1.28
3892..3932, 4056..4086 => 1.23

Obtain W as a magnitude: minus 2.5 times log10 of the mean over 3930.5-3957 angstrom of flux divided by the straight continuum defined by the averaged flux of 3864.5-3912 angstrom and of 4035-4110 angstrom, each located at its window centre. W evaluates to 0.15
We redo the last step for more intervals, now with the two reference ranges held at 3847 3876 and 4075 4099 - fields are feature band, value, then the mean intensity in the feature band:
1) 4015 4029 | -0.17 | 28.9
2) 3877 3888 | 0.15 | 20.2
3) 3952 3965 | 0.14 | 21.1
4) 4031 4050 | -0.13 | 28.2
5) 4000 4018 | -0.14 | 27.9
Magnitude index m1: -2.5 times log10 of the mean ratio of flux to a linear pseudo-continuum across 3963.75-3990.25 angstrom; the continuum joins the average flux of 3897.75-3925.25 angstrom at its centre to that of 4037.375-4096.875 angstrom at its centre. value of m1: 0.20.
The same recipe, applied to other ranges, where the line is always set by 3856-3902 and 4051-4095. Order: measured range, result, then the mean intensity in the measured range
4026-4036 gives -0.117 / 28.3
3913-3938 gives 0.114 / 20.9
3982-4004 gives -0.077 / 26.4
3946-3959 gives 0.022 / 23.3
